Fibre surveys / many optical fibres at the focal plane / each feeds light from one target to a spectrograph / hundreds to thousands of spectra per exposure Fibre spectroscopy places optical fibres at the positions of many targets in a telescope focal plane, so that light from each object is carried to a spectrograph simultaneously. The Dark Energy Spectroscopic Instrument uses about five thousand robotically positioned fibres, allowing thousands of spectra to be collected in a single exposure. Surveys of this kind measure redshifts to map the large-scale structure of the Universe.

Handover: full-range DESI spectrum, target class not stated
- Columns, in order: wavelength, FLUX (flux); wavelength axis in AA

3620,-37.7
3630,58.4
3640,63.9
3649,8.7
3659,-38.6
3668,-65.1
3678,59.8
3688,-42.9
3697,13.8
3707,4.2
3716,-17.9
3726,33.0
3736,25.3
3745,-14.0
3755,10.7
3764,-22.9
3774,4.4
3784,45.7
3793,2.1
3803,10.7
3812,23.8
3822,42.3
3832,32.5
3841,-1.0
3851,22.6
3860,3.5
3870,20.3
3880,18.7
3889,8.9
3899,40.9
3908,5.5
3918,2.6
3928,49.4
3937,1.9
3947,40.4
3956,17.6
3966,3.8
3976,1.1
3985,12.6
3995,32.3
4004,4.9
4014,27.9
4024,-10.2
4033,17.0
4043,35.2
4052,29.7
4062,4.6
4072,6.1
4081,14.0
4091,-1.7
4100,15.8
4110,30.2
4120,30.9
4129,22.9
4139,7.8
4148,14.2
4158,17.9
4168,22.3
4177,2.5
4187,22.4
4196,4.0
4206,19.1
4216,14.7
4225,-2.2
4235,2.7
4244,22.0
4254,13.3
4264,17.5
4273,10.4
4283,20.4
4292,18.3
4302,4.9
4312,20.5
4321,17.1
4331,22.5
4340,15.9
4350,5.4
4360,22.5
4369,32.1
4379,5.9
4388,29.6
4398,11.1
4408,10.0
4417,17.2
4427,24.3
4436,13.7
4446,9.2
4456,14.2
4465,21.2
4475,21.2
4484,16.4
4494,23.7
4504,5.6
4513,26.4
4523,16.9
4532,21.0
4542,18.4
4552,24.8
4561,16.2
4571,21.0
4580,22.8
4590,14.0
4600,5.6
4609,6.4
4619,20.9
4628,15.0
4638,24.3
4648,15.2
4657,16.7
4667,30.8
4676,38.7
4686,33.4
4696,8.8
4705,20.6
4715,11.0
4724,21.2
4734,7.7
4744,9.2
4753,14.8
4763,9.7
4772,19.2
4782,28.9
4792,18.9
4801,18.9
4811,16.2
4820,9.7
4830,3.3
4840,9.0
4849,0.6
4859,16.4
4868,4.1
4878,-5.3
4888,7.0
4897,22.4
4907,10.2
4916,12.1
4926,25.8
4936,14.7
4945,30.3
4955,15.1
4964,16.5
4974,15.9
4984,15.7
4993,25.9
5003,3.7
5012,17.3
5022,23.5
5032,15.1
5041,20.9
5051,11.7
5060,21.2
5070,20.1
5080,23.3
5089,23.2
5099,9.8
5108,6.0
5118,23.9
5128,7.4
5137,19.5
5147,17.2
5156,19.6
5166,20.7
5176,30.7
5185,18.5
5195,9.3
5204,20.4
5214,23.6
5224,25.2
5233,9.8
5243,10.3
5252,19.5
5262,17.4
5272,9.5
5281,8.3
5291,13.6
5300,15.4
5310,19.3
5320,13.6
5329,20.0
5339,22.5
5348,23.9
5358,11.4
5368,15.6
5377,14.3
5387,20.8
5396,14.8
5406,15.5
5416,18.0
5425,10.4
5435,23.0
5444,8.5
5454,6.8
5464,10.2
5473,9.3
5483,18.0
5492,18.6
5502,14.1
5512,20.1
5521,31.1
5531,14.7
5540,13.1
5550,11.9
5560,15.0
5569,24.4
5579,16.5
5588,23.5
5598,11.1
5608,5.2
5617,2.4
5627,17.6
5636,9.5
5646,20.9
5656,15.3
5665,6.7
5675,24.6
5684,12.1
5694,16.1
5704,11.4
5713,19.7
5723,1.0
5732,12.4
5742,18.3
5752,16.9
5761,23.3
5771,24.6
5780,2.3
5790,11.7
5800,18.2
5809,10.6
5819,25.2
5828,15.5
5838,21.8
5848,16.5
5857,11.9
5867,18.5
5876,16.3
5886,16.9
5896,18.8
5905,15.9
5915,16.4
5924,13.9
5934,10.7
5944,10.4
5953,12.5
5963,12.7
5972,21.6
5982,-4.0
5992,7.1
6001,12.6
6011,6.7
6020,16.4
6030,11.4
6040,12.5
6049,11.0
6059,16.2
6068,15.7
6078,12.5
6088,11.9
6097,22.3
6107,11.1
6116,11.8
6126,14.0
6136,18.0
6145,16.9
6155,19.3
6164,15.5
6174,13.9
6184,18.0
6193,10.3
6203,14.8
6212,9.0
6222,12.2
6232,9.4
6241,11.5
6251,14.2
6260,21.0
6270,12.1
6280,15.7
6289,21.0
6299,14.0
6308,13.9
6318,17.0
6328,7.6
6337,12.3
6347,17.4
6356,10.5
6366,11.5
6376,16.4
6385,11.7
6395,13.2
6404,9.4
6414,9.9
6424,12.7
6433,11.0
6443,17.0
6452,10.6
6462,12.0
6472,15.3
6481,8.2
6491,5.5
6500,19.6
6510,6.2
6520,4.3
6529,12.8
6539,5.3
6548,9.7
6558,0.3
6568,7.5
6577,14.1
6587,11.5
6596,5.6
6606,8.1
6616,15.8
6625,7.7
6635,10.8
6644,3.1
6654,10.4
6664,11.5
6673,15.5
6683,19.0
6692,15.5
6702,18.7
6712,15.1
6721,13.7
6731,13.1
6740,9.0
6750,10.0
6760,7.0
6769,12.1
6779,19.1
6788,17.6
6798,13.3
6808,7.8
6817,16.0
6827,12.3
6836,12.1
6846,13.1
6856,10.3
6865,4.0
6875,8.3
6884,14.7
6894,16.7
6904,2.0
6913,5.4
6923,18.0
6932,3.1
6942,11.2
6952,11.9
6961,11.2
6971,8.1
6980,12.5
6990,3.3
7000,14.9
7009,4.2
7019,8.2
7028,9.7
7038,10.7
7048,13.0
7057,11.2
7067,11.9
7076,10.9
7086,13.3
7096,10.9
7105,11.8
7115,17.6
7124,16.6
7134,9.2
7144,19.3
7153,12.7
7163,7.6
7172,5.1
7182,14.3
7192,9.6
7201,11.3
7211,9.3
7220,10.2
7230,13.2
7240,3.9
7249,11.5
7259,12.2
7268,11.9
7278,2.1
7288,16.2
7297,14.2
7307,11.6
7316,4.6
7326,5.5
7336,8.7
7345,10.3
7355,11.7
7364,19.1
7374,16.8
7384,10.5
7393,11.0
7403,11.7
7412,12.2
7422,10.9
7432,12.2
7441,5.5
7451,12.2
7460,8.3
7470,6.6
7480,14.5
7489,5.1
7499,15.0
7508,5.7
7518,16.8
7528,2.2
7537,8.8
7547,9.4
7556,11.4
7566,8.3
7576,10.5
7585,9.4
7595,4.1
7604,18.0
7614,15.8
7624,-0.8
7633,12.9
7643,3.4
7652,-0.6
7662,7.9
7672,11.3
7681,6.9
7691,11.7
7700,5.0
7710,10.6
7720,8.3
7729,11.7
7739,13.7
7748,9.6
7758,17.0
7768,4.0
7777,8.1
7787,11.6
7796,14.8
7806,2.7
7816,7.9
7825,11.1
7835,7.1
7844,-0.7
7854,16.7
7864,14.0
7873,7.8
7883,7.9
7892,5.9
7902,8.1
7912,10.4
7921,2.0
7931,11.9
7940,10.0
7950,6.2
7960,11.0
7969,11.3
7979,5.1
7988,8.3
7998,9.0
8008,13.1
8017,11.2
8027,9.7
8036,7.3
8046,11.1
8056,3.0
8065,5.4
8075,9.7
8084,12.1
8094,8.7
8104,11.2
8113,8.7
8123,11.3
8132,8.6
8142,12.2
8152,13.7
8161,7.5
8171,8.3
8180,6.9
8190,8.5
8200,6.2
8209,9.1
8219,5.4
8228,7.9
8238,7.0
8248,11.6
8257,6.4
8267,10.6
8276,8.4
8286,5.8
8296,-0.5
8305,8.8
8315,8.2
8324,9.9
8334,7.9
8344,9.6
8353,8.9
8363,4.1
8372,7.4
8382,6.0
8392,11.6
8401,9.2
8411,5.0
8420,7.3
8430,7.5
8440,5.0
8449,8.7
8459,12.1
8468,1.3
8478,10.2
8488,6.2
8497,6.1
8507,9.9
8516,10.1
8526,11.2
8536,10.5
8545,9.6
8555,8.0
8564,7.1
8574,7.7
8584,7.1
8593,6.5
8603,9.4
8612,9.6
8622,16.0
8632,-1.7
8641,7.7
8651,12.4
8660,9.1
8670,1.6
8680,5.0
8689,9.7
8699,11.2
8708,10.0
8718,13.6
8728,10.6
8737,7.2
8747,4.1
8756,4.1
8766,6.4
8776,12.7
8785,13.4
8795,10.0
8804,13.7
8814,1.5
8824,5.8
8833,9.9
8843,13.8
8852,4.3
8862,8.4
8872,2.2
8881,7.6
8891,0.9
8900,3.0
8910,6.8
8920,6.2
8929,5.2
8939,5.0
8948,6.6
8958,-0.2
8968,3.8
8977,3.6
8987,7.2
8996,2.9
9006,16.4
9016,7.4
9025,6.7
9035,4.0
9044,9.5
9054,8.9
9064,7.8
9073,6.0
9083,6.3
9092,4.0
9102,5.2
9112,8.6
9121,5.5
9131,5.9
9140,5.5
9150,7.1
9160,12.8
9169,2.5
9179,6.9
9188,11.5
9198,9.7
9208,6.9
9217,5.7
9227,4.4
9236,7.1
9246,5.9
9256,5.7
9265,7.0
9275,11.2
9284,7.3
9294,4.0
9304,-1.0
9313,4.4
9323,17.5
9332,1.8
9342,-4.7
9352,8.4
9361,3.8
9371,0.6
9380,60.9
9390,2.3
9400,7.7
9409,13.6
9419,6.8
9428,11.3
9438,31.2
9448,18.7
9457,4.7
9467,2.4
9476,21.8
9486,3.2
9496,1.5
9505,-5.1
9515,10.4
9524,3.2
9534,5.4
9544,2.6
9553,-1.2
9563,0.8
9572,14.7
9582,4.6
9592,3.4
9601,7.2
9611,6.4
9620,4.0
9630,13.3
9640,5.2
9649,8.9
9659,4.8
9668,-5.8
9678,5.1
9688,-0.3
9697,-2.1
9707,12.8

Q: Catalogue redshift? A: 0.31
